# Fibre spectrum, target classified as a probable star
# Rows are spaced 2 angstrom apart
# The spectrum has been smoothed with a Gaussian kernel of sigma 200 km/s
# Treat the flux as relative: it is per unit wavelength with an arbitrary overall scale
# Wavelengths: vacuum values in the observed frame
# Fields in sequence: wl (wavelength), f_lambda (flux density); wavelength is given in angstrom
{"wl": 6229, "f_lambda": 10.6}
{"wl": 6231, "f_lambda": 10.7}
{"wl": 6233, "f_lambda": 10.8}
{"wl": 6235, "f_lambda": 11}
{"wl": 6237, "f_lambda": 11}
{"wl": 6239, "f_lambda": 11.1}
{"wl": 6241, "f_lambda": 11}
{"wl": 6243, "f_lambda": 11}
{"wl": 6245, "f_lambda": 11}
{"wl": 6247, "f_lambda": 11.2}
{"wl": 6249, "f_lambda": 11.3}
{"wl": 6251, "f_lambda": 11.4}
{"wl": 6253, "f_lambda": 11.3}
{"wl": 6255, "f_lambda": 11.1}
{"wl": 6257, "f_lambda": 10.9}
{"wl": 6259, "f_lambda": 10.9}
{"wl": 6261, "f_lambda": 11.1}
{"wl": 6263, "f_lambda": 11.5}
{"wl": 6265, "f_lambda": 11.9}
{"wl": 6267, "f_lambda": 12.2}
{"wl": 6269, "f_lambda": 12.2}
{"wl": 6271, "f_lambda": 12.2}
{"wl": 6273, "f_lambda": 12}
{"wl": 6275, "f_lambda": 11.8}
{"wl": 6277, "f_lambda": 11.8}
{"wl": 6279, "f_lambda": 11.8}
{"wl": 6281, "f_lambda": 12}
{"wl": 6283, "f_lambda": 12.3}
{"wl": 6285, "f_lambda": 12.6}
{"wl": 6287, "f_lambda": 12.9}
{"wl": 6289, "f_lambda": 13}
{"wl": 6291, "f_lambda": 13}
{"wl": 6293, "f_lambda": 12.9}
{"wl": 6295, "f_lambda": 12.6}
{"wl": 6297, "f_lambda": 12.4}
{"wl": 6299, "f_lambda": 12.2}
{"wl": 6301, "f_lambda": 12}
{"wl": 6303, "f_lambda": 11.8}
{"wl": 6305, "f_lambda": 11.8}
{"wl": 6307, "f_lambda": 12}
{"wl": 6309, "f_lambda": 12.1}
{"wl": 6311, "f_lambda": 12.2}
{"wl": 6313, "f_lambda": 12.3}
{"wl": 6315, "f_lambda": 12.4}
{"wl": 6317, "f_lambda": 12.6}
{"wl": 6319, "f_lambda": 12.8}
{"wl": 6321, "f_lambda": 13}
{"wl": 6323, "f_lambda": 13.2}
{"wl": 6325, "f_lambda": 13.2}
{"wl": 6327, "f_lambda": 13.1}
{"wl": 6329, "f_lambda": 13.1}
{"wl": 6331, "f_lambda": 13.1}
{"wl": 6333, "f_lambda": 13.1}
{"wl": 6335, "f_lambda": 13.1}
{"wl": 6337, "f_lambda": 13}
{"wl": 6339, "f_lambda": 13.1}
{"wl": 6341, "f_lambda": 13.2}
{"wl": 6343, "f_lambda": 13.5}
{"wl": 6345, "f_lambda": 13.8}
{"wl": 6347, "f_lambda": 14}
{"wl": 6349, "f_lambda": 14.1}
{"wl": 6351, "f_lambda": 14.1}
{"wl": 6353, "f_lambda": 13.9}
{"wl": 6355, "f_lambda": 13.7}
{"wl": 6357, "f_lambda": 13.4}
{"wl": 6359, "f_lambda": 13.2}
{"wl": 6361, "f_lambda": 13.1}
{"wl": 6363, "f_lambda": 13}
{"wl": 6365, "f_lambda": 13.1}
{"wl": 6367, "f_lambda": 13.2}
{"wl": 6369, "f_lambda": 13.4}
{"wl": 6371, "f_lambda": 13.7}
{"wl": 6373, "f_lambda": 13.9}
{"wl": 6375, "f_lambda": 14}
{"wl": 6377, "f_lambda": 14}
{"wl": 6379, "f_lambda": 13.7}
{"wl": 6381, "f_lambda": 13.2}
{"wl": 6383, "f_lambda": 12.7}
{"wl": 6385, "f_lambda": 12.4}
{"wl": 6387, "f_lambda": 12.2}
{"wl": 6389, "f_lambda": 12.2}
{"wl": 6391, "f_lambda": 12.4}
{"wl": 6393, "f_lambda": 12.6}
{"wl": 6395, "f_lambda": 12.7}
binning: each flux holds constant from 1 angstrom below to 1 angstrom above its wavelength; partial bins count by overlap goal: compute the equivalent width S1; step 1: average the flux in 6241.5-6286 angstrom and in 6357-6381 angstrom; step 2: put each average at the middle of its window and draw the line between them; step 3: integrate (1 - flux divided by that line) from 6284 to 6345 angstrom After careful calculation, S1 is -1.1 angstrom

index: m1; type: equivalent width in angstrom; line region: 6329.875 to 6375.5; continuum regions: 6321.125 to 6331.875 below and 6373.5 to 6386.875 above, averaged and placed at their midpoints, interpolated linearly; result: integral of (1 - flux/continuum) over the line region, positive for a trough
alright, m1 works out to -0.9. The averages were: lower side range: 13.1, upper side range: 13.3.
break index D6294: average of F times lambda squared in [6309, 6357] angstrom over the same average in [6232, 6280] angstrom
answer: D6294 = 1.2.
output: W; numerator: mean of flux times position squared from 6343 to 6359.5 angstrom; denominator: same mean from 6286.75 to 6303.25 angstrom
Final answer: 1.1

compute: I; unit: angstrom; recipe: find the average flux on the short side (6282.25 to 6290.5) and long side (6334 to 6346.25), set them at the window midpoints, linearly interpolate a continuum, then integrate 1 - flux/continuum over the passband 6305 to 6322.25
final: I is 0.8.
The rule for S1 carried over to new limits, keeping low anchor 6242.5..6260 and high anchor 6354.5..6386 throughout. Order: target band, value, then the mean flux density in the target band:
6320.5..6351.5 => -1.56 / 13.4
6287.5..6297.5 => -0.76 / 12.8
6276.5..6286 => -0.35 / 12.1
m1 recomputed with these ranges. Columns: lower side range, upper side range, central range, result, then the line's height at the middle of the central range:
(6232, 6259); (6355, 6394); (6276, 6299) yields -1.4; 11.7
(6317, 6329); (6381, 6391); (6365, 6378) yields -1.1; 12.6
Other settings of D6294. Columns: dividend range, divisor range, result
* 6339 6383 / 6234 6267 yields 1.25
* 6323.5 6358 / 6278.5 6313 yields 1.11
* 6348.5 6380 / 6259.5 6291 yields 1.16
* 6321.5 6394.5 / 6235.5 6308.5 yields 1.15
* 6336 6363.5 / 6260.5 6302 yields 1.13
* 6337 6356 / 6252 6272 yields 1.22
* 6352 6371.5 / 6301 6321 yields 1.11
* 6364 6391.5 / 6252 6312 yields 1.13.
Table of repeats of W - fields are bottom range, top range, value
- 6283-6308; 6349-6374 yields 1.11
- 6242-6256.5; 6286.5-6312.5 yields 1.12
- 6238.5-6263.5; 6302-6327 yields 1.14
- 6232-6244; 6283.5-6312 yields 1.15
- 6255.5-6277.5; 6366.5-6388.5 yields 1.18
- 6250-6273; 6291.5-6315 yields 1.07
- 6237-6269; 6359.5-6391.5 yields 1.21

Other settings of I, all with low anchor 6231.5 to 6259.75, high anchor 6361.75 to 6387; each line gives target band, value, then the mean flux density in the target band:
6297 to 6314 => 0.1 angstrom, 12.1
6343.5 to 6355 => -0.9 angstrom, 13.9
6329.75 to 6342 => -0.4 angstrom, 13.1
